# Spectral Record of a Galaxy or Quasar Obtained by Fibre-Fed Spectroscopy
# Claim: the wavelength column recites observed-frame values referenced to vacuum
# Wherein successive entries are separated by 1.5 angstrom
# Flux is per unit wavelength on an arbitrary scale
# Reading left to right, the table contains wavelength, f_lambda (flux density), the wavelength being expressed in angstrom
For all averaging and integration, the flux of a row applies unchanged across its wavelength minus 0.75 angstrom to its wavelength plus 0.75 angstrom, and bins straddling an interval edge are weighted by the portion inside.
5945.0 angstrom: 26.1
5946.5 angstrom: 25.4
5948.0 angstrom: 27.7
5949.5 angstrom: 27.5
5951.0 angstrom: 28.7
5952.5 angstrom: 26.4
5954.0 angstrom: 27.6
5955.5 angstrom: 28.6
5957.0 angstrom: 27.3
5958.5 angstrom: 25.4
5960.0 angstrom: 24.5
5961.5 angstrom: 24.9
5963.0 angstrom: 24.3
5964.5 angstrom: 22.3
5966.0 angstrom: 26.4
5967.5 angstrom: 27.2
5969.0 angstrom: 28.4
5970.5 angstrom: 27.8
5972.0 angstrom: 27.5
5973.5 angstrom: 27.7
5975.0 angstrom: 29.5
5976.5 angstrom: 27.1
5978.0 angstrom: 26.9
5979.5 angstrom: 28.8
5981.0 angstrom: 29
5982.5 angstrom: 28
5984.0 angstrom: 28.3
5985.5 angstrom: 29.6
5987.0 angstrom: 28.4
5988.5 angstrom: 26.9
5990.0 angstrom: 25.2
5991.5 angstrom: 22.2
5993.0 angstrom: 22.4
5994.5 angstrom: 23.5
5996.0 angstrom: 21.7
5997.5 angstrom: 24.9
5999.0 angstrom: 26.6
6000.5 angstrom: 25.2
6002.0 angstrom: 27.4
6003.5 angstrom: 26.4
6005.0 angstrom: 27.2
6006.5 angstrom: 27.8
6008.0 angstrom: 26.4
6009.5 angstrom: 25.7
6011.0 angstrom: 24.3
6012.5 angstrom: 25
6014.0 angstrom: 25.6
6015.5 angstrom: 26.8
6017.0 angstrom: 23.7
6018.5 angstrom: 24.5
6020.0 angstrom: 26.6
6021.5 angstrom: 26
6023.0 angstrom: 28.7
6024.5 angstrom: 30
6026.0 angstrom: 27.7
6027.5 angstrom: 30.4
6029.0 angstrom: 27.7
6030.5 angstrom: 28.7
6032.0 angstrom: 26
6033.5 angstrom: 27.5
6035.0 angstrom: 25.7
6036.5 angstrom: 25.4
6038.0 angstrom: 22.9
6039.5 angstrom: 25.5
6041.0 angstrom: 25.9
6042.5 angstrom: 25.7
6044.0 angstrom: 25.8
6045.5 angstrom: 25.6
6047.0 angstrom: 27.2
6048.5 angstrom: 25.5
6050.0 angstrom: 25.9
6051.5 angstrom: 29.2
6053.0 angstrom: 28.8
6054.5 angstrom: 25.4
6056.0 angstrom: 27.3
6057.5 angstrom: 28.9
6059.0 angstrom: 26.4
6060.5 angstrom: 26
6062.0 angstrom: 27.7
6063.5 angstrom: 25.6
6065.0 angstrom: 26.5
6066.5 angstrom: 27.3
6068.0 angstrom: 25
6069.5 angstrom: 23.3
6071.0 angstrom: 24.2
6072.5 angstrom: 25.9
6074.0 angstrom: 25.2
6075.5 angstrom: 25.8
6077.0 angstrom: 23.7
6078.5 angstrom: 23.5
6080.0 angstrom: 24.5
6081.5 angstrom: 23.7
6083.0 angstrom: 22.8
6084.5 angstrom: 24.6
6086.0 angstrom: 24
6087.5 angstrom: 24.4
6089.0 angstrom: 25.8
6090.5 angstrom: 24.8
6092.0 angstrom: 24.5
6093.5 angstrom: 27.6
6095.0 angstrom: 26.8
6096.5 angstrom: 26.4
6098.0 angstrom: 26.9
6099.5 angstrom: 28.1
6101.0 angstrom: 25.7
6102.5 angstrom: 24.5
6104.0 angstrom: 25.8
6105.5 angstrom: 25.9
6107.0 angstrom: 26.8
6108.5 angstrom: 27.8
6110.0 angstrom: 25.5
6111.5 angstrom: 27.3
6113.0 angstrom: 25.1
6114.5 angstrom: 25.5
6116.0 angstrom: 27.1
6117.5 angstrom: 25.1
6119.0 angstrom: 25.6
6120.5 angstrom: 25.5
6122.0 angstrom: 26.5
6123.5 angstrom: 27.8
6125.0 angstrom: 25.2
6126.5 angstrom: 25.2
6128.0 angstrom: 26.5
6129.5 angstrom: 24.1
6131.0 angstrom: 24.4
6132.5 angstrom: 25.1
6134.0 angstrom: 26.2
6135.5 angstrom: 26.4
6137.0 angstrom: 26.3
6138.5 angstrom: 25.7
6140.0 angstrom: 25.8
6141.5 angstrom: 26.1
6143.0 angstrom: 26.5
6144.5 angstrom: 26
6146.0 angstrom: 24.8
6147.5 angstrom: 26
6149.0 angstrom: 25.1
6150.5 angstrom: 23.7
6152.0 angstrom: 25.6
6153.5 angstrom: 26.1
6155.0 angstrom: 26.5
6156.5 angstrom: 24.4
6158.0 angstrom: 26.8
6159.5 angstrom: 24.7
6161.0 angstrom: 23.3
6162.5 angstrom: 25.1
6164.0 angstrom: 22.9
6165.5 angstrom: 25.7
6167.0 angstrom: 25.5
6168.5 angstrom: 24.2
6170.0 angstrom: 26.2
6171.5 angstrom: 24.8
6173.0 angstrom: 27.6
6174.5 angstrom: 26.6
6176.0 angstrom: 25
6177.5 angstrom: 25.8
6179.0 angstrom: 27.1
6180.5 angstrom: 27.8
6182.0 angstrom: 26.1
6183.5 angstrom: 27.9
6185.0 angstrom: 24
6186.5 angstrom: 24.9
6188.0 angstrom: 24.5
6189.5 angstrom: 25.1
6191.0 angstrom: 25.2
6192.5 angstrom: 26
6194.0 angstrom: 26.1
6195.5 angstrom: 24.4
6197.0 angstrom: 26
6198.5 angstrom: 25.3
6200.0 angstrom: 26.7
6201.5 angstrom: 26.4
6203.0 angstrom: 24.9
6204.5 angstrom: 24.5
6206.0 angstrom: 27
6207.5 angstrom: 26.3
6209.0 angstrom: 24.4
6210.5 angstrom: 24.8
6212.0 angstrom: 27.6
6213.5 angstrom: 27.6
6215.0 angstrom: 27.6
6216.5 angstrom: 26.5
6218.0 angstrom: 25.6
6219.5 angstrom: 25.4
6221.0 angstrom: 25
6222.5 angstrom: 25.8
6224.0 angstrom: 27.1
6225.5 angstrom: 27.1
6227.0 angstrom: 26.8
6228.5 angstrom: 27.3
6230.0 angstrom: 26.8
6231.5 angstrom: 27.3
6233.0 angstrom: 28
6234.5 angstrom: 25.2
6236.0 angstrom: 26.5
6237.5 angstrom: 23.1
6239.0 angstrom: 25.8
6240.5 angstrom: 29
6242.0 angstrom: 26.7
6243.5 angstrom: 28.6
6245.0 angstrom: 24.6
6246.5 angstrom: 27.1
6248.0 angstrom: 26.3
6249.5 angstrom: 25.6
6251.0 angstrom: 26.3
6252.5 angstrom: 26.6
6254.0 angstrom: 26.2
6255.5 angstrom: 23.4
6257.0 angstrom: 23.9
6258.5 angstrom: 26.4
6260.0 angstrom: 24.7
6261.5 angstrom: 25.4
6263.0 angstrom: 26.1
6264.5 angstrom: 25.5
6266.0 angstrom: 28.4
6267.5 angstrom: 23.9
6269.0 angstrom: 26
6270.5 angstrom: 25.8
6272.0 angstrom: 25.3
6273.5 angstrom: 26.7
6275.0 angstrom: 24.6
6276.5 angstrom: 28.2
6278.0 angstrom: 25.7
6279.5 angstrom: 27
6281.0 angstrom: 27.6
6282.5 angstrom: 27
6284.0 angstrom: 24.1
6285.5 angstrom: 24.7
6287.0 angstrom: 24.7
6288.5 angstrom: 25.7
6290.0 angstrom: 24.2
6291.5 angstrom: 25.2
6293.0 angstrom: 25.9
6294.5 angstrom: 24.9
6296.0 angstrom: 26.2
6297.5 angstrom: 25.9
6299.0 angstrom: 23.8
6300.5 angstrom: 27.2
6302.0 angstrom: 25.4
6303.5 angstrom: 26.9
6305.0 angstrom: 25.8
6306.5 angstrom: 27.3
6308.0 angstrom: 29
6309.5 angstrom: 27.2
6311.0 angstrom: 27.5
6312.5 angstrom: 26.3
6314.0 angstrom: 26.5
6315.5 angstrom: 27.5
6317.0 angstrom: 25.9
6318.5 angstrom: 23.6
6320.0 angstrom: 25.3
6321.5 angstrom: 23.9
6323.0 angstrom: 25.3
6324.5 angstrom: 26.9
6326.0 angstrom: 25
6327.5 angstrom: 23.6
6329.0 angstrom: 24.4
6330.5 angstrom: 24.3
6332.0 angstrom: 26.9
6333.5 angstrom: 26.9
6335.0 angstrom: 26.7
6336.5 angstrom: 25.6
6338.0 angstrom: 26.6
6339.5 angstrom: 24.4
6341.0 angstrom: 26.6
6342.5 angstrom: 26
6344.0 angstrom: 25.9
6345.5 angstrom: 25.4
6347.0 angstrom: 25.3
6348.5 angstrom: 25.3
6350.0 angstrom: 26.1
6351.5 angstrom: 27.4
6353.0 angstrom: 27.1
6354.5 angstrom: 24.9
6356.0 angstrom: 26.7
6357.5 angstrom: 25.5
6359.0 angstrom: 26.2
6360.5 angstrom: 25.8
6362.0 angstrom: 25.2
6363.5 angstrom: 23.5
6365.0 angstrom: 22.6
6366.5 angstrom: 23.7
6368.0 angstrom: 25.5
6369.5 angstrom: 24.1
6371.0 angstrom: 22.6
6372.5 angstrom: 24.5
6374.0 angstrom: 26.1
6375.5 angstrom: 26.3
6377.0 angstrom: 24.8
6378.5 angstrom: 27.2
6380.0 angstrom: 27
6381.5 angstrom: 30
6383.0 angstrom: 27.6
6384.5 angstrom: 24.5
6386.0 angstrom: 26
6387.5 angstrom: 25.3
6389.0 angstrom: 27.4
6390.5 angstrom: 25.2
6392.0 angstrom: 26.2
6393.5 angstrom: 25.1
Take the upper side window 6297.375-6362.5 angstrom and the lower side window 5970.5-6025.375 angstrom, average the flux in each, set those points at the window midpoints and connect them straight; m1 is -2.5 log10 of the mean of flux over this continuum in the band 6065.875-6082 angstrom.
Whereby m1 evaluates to 0.07 mag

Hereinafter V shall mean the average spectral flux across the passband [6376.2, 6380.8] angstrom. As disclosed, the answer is 26.4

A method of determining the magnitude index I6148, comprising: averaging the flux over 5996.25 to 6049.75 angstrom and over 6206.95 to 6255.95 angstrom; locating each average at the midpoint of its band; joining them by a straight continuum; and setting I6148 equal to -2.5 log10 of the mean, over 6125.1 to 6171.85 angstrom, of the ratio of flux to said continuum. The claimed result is 0.04 mag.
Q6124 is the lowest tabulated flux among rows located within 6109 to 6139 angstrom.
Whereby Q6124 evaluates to 24.1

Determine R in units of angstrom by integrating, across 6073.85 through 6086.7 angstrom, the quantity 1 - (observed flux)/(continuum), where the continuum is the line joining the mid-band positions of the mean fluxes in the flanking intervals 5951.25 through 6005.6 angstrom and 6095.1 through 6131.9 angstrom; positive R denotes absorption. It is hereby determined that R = 1.0 angstrom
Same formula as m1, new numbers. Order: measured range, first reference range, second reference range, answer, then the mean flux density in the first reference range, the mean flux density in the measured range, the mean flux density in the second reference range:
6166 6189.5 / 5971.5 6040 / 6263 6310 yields 0.01 mag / 26.5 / 25.8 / 26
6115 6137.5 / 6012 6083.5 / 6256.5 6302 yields 0.01 mag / 26.1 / 25.8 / 25.7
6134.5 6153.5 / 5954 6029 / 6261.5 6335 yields 0.02 mag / 26.5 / 25.7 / 25.9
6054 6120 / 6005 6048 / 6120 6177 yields 0.01 mag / 26.4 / 25.7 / 25.5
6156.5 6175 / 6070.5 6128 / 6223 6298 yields 0.02 mag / 25.6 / 25.2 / 26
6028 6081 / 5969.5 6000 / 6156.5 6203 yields 0.01 mag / 26.6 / 26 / 25.6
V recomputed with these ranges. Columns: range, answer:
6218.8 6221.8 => 25.2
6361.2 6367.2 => 23.8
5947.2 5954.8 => 27.6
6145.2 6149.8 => 25.3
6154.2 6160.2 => 25.6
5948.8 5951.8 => 28.1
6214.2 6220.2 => 26.3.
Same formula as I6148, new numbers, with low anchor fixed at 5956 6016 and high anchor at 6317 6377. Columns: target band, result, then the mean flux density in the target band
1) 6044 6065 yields -0.030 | 26.8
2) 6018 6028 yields -0.062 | 27.7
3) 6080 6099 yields 0.034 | 25.2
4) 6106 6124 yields -0.014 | 26.3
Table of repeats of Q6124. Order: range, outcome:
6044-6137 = 22.8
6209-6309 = 23.1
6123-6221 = 22.9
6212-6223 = 25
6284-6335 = 23.6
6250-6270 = 23.4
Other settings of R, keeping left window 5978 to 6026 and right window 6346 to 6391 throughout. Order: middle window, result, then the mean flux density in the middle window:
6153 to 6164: 0.38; 25.1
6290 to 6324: -0.32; 26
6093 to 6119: -0.23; 26.3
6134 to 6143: -0.03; 26.1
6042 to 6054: -0.24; 26.7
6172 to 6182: -0.23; 26.6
